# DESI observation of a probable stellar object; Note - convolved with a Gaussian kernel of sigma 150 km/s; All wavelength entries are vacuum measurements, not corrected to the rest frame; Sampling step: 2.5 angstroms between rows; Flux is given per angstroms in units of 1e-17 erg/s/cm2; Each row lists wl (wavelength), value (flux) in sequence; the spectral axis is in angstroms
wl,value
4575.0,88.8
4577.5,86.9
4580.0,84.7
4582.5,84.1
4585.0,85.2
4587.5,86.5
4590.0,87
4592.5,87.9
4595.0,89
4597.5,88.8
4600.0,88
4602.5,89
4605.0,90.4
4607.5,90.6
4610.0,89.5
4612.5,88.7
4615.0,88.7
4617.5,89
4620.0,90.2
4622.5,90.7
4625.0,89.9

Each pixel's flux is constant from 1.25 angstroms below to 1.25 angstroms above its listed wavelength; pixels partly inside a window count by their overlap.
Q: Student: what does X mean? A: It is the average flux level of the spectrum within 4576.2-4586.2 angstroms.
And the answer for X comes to 85.2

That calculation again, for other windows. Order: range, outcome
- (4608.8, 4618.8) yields 89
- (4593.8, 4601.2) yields 88.6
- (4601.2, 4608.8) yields 90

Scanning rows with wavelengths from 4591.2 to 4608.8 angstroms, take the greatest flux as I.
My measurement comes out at 90.6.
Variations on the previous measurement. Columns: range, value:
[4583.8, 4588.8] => 86.5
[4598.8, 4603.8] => 89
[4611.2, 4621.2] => 90.2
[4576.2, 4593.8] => 87.9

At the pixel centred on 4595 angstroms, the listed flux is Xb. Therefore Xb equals 89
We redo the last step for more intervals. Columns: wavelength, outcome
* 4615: 88.7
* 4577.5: 86.9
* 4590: 87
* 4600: 88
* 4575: 88.8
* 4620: 90.2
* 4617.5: 89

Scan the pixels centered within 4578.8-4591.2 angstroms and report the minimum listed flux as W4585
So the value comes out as 84.1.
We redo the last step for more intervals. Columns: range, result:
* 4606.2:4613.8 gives 88.7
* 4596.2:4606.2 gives 88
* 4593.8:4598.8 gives 88.8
